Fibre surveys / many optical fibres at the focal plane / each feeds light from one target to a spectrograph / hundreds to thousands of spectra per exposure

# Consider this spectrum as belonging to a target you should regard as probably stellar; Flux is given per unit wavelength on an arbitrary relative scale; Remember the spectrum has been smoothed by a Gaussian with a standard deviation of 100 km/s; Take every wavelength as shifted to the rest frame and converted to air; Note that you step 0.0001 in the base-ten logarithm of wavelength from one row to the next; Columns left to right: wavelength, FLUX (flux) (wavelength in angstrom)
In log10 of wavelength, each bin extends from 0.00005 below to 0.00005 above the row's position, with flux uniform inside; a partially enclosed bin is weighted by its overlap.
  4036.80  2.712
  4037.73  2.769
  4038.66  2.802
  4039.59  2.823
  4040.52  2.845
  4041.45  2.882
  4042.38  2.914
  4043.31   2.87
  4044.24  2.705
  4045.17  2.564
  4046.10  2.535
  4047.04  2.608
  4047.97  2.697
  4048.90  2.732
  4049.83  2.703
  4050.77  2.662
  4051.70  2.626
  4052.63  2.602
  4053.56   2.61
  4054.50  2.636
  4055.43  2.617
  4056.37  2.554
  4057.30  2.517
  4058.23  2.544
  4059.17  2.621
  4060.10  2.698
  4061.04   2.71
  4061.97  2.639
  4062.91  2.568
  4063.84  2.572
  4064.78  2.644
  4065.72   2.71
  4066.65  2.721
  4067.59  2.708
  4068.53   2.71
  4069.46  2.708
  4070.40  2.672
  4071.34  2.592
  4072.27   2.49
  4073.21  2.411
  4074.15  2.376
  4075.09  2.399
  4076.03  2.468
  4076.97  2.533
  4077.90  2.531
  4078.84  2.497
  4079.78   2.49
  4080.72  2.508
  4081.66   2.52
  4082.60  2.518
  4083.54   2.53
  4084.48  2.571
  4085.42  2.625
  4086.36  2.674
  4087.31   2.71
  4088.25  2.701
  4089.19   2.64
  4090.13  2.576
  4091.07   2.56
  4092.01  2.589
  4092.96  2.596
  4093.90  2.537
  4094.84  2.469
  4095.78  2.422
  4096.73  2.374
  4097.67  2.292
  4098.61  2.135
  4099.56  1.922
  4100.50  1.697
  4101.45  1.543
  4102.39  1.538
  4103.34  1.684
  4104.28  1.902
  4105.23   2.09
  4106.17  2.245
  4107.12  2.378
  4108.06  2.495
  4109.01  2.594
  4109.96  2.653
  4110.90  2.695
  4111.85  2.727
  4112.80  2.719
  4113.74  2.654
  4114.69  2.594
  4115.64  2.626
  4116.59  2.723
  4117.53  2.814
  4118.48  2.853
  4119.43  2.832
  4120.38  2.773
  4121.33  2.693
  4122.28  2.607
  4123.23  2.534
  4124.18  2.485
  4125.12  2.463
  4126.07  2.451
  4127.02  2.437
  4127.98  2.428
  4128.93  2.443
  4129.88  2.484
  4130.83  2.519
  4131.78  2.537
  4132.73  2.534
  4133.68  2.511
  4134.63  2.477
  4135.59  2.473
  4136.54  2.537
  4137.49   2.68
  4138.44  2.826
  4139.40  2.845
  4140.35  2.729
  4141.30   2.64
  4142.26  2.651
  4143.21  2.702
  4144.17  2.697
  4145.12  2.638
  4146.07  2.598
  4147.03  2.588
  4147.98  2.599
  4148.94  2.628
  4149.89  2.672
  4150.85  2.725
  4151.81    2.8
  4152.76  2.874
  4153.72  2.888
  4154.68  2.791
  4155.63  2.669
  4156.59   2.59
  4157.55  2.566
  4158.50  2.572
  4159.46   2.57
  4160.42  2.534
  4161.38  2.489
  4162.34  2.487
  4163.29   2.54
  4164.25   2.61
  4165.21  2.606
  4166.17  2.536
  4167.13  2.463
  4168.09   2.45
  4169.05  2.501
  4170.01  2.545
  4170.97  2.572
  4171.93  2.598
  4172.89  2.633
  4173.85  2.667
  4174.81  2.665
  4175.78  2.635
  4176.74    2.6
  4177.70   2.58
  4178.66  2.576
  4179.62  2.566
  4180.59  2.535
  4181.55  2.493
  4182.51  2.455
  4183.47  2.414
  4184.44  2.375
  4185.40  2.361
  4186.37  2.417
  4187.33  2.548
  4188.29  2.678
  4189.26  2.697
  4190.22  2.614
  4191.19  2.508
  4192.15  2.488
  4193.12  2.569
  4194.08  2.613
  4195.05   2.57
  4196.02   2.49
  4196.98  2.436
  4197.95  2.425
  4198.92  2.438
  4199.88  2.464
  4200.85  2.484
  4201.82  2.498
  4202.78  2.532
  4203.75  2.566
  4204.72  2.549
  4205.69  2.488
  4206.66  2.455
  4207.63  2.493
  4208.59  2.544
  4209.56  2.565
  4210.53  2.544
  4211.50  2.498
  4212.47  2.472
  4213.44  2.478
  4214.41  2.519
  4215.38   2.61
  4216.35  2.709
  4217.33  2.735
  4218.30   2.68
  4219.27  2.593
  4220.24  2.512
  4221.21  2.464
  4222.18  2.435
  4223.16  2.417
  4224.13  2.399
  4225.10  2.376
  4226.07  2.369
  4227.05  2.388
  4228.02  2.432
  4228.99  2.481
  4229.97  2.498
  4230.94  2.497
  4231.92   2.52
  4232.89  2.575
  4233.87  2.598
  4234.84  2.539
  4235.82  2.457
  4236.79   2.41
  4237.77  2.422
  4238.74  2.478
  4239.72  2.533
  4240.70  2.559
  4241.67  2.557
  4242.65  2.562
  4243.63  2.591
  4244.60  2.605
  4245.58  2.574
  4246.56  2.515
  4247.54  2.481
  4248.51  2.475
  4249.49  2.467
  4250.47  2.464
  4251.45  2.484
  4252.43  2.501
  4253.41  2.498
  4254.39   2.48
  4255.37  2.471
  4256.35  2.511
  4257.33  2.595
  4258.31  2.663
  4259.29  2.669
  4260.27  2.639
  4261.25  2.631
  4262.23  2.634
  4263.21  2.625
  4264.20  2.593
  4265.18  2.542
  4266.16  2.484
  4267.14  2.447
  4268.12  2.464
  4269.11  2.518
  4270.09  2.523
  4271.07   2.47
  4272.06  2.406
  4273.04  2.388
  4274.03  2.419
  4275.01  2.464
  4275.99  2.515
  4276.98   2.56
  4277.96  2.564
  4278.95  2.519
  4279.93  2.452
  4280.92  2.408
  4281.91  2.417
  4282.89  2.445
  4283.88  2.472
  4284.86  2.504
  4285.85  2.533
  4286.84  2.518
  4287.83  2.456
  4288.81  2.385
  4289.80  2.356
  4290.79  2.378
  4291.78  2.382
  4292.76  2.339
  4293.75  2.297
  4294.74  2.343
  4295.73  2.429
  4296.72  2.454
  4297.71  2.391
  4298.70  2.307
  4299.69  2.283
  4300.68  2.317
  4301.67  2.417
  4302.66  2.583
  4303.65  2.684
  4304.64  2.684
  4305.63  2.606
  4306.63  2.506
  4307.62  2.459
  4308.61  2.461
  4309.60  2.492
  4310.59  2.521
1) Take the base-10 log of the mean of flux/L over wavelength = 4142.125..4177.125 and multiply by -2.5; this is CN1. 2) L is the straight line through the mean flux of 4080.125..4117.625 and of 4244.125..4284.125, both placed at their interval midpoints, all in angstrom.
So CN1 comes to -0.07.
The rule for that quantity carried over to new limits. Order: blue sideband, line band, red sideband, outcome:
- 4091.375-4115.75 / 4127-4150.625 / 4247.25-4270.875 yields -0.10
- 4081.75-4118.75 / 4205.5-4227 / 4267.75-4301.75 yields -0.04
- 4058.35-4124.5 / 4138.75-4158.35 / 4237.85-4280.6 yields -0.08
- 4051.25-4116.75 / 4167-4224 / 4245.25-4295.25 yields -0.02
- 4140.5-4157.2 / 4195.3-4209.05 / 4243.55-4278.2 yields 0.05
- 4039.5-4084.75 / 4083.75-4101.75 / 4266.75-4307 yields 0.08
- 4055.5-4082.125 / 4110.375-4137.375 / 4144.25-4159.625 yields 0.02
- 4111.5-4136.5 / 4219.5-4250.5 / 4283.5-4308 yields 0.00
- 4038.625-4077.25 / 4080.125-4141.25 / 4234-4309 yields 0.05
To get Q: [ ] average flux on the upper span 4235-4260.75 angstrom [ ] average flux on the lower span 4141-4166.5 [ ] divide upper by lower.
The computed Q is 0.96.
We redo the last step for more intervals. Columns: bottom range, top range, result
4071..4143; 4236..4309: 1.00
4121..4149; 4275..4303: 0.94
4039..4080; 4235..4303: 0.94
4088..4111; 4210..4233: 1.10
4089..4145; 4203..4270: 1.02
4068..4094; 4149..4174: 1.02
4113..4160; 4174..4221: 0.96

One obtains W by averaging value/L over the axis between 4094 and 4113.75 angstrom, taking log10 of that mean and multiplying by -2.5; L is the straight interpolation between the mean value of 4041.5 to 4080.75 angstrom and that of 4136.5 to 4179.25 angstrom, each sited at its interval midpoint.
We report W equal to 0.168 mag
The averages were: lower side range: 2.62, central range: 2.25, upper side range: 2.63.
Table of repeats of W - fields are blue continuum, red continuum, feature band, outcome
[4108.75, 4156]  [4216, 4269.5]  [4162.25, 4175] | 0.017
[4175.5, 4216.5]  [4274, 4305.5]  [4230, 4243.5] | -0.011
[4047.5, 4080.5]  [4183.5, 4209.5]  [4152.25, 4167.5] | -0.033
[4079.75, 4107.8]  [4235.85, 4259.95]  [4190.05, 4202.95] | -0.020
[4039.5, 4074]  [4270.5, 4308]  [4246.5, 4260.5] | -0.019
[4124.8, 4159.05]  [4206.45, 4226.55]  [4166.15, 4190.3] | 0.011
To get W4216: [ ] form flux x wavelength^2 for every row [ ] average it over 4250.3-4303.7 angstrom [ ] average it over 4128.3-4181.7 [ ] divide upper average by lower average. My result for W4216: 1.0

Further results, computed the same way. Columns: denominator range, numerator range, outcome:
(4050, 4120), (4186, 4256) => 1.07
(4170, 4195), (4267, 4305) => 1.01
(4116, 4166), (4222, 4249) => 0.99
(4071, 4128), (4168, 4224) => 1.08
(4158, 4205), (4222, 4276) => 1.02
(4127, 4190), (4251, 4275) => 1.03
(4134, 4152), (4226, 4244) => 0.98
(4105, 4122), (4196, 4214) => 0.99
